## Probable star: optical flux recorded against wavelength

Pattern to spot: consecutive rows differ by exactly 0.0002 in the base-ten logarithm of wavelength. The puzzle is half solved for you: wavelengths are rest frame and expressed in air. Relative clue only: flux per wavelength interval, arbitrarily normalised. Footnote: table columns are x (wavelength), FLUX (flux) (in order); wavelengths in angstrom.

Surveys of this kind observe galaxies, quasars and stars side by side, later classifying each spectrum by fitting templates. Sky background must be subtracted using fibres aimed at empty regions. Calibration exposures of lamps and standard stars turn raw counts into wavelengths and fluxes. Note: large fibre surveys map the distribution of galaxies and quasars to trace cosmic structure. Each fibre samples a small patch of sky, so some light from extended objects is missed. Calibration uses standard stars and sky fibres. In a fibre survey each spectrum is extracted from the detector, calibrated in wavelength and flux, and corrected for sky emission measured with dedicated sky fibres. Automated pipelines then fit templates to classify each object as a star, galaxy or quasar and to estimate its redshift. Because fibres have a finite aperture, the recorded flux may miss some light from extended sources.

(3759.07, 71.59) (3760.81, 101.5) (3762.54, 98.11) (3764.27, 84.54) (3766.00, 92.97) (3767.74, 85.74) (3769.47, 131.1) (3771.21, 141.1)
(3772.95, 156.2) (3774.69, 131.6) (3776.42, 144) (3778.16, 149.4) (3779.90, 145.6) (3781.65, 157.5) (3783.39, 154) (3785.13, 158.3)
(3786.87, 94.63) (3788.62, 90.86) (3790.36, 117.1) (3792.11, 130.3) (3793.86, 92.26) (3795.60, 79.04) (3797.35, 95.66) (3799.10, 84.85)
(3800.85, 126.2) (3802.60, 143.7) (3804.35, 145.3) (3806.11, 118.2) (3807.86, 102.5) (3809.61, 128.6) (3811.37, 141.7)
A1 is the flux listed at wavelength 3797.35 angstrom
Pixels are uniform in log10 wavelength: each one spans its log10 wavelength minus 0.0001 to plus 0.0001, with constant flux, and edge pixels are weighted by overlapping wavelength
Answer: 95.66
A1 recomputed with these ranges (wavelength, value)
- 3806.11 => 118.2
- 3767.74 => 85.74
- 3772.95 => 156.2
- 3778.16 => 149.4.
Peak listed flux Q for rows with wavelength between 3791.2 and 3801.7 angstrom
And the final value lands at 130.3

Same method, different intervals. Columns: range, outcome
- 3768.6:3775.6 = 156.2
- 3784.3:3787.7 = 158.3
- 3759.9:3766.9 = 101.5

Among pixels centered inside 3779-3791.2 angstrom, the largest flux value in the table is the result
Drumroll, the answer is 158.3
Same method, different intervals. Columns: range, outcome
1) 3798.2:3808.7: 145.3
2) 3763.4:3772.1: 141.1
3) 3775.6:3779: 149.4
